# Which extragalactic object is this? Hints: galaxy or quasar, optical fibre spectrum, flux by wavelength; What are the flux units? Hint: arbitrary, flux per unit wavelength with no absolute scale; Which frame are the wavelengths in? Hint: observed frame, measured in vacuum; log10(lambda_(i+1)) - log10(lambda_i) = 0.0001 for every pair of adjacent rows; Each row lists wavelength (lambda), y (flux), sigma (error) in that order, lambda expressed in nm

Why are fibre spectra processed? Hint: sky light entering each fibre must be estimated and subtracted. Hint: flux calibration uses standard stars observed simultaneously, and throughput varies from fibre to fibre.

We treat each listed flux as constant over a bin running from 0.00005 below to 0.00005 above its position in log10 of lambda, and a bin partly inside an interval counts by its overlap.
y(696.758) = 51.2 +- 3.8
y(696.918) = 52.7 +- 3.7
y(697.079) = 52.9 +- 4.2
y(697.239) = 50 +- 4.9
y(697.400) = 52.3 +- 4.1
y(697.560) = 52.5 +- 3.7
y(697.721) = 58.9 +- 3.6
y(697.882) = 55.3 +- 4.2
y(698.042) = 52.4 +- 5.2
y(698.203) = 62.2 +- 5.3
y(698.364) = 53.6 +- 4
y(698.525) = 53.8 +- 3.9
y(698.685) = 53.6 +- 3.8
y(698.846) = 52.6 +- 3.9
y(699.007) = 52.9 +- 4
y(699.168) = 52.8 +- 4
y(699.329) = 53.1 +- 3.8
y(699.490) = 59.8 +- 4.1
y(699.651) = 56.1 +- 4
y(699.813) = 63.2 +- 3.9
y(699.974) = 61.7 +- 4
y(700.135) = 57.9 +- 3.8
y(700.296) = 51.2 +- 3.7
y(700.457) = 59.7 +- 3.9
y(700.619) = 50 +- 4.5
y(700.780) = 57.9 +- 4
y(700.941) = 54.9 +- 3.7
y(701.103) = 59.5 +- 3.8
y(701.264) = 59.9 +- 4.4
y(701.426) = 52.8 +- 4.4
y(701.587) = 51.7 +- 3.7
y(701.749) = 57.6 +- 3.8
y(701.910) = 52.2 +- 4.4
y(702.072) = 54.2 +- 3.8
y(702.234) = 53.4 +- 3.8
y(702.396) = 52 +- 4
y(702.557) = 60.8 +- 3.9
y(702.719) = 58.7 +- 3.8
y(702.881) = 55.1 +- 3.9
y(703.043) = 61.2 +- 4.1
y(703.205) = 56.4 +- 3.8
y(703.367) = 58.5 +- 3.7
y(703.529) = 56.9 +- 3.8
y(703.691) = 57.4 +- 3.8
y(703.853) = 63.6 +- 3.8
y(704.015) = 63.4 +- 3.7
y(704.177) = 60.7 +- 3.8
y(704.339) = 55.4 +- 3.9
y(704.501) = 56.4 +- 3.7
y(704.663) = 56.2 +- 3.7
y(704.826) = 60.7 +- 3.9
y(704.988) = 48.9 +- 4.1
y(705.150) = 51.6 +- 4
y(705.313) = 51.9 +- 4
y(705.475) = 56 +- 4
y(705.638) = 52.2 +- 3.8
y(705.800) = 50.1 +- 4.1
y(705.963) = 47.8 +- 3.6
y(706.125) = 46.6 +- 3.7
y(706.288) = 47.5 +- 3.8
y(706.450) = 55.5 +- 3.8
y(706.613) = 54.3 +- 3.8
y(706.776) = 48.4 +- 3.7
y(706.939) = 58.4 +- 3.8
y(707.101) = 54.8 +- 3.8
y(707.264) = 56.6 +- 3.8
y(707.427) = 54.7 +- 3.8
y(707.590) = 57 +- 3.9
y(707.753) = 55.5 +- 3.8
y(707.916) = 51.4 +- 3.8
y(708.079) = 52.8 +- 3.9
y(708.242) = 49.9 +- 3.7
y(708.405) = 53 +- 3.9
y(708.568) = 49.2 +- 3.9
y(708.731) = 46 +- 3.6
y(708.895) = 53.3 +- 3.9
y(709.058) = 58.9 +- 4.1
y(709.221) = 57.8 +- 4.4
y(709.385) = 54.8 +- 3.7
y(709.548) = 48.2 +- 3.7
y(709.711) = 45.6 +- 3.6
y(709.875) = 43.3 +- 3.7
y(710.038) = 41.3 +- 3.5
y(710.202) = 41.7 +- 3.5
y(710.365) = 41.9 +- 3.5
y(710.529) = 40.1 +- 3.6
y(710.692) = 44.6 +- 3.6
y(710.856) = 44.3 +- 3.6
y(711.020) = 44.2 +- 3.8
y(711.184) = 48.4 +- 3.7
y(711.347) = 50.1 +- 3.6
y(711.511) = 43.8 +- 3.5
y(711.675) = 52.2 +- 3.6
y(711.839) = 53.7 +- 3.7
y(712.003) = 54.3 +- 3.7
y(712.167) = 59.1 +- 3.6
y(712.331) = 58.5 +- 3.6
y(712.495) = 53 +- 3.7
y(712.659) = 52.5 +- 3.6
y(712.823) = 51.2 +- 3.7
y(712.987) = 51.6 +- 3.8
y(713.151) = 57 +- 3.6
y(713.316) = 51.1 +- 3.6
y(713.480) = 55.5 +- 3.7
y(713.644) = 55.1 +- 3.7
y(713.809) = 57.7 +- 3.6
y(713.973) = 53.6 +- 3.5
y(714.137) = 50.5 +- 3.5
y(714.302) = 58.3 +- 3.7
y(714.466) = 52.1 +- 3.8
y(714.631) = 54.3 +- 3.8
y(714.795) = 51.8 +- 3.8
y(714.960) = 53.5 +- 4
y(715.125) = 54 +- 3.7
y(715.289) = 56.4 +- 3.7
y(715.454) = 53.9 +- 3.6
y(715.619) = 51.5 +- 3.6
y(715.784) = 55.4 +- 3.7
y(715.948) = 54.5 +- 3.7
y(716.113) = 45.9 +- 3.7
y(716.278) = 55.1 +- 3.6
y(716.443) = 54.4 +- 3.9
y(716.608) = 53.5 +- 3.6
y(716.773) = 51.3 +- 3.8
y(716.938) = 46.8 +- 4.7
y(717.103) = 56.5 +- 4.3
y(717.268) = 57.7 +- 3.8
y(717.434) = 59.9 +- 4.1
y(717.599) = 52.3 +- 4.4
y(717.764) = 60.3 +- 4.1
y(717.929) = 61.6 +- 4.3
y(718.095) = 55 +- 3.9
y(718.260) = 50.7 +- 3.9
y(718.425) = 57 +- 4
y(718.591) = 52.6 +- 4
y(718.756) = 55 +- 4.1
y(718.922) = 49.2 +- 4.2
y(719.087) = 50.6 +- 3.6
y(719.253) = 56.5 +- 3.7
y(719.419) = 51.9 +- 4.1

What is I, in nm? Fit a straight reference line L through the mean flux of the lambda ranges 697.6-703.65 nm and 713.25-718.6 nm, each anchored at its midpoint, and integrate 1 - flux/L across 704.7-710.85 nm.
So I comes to 0.49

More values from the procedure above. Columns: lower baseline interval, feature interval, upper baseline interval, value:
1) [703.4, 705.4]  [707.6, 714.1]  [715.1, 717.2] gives 0.48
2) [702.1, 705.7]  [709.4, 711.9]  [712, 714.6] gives 0.42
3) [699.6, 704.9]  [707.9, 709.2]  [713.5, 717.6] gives 0.08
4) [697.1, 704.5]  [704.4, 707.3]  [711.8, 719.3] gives 0.13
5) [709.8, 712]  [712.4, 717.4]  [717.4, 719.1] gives -0.29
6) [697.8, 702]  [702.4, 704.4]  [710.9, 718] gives -0.13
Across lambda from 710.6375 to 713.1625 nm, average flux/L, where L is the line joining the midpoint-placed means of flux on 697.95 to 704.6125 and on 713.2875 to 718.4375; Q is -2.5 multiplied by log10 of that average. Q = 0.078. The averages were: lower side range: 56.5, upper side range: 54.3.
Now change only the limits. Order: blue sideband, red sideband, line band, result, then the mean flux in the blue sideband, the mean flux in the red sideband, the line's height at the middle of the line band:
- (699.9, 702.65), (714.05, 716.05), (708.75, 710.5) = 0.132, 55.7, 53.8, 54.6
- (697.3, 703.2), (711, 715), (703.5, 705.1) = -0.058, 55.8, 53.1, 54.9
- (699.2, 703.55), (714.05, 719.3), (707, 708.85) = 0.051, 56.5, 54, 55.4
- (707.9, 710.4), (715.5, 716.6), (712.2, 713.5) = -0.055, 49.4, 52.9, 51.3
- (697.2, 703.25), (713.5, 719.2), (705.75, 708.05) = 0.045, 55.7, 54.1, 55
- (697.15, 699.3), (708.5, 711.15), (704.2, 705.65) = -0.096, 54.1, 47.2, 50.1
